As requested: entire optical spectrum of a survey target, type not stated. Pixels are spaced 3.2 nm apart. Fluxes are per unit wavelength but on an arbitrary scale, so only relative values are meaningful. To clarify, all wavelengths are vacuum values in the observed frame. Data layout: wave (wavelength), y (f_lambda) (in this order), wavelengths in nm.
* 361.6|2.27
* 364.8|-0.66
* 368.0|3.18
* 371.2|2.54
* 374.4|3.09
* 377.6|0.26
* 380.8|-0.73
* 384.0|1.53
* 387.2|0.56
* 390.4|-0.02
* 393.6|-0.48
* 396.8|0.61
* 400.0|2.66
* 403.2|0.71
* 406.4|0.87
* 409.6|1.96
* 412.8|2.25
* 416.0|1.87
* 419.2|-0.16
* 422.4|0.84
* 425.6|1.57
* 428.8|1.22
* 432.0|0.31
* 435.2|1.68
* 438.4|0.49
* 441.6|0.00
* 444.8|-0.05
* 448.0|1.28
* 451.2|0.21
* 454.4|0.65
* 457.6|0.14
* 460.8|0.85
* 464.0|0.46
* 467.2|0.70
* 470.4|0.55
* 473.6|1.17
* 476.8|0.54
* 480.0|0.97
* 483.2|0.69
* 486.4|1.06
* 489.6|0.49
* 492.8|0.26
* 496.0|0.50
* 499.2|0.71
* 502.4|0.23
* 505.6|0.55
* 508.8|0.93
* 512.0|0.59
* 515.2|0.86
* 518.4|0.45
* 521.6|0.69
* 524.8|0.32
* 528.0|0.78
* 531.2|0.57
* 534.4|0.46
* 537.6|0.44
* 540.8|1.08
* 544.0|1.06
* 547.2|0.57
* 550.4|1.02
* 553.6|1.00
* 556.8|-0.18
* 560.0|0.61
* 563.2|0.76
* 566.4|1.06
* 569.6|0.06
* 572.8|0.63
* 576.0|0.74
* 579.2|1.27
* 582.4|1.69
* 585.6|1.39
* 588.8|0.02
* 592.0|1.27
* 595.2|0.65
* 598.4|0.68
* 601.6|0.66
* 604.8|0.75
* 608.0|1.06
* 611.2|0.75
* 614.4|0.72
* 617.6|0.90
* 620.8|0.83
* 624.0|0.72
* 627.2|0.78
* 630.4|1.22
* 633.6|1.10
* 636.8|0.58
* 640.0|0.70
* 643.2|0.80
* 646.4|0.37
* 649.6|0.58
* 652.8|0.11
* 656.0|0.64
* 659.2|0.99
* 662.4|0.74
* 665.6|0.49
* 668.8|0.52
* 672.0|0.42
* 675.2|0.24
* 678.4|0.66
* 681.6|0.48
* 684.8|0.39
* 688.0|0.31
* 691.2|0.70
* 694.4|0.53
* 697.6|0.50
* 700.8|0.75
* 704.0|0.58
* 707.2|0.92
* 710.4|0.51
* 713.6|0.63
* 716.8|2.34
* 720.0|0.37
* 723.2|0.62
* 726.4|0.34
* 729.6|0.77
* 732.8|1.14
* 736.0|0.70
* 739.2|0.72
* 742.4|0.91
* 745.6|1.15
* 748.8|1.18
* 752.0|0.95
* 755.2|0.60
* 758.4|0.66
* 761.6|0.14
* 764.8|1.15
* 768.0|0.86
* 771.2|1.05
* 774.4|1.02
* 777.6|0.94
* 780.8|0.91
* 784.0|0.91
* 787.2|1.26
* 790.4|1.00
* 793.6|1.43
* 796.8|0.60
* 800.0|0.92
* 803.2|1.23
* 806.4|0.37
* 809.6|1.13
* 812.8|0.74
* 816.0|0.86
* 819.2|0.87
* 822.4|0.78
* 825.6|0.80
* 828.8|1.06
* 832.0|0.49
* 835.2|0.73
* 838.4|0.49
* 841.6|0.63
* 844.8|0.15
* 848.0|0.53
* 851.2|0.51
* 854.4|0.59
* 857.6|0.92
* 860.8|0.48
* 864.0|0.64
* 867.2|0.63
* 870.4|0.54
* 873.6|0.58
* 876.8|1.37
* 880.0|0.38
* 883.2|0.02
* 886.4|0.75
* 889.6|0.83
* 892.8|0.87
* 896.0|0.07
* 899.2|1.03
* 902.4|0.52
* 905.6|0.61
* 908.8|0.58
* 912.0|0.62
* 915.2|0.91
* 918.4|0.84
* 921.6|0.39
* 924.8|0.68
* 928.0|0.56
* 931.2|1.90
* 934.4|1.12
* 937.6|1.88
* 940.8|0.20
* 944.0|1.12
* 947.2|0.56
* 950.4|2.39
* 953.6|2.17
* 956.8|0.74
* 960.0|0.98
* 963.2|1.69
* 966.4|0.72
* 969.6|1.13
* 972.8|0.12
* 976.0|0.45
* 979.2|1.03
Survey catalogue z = 0.92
